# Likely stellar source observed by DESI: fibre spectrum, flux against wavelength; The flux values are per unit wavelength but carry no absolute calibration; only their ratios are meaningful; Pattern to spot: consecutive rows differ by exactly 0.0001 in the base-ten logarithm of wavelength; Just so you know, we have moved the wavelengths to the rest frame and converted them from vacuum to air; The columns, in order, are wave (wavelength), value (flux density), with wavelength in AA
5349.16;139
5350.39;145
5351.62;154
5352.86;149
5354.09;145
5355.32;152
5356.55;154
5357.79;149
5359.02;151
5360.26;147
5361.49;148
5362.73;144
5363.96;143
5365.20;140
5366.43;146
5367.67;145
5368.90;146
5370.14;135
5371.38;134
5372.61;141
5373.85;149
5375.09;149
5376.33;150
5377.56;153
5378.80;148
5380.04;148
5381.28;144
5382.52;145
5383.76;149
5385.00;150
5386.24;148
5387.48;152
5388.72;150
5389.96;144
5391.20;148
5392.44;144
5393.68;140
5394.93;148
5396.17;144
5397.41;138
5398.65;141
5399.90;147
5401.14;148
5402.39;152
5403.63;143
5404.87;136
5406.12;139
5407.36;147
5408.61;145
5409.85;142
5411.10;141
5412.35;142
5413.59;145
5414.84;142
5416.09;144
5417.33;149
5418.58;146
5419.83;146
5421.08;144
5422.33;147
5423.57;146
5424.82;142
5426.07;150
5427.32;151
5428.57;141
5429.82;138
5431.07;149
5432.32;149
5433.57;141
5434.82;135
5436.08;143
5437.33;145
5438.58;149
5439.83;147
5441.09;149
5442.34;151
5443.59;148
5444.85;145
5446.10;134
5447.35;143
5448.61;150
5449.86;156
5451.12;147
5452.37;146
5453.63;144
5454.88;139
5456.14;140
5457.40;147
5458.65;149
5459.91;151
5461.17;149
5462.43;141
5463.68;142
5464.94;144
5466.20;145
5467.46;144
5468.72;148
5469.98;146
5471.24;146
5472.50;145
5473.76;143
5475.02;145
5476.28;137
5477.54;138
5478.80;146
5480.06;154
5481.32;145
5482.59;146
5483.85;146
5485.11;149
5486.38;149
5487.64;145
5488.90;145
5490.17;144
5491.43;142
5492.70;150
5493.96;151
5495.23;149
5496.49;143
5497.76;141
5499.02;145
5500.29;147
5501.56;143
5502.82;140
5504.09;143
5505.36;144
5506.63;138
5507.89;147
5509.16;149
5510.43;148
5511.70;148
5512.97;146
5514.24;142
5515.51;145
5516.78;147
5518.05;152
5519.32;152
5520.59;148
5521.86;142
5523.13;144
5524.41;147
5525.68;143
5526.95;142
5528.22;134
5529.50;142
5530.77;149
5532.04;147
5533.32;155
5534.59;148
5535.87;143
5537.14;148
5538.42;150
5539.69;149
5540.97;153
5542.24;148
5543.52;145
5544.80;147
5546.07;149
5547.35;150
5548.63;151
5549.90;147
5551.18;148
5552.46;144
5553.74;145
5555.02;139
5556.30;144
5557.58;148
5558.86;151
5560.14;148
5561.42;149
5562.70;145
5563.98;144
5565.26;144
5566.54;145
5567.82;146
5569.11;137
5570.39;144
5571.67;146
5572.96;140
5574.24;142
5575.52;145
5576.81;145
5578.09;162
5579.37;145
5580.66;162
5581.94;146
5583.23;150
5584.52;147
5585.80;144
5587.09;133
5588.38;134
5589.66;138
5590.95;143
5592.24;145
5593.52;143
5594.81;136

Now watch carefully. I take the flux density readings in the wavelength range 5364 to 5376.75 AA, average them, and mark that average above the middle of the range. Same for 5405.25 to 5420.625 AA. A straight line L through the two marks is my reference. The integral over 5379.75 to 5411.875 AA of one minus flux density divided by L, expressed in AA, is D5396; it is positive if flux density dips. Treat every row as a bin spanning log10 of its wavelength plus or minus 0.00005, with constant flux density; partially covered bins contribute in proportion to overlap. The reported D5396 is -0.3 AA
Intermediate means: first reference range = 143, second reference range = 144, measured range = 145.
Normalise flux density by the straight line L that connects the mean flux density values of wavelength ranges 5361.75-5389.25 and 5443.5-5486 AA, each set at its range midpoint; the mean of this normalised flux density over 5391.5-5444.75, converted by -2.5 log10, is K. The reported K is 0.01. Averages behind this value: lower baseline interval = 146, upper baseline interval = 145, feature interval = 145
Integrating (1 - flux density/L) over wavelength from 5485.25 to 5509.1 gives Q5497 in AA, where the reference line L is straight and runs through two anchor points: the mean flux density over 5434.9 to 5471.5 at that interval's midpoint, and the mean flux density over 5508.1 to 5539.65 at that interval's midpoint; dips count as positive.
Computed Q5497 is 0.2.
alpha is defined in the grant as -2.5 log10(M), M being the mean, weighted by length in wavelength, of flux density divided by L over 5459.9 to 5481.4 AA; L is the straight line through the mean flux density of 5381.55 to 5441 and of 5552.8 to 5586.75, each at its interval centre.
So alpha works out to 0.004 mag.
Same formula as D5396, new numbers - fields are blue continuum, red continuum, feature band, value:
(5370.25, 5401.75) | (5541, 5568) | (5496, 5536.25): 0.4 AA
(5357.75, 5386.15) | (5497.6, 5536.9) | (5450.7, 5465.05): 0.1 AA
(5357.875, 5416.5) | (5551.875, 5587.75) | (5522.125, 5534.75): 0.1 AA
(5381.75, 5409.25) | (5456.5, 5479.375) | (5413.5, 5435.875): 0.1 AA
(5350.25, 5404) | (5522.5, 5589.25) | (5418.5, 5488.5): 0.4 AA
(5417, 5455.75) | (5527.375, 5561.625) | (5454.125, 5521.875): 0.4 AA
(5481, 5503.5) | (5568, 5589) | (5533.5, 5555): -0.4 AA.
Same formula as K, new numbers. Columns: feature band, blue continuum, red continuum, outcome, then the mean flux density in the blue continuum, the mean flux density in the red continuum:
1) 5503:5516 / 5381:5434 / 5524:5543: 0.011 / 145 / 147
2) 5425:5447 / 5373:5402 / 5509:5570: 0.013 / 147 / 146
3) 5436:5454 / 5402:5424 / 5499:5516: -0.017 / 144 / 145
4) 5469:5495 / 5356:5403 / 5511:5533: -0.001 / 146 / 145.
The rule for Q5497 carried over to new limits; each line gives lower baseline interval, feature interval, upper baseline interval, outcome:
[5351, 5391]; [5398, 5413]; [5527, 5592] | 0.33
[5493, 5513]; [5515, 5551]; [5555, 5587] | -0.35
